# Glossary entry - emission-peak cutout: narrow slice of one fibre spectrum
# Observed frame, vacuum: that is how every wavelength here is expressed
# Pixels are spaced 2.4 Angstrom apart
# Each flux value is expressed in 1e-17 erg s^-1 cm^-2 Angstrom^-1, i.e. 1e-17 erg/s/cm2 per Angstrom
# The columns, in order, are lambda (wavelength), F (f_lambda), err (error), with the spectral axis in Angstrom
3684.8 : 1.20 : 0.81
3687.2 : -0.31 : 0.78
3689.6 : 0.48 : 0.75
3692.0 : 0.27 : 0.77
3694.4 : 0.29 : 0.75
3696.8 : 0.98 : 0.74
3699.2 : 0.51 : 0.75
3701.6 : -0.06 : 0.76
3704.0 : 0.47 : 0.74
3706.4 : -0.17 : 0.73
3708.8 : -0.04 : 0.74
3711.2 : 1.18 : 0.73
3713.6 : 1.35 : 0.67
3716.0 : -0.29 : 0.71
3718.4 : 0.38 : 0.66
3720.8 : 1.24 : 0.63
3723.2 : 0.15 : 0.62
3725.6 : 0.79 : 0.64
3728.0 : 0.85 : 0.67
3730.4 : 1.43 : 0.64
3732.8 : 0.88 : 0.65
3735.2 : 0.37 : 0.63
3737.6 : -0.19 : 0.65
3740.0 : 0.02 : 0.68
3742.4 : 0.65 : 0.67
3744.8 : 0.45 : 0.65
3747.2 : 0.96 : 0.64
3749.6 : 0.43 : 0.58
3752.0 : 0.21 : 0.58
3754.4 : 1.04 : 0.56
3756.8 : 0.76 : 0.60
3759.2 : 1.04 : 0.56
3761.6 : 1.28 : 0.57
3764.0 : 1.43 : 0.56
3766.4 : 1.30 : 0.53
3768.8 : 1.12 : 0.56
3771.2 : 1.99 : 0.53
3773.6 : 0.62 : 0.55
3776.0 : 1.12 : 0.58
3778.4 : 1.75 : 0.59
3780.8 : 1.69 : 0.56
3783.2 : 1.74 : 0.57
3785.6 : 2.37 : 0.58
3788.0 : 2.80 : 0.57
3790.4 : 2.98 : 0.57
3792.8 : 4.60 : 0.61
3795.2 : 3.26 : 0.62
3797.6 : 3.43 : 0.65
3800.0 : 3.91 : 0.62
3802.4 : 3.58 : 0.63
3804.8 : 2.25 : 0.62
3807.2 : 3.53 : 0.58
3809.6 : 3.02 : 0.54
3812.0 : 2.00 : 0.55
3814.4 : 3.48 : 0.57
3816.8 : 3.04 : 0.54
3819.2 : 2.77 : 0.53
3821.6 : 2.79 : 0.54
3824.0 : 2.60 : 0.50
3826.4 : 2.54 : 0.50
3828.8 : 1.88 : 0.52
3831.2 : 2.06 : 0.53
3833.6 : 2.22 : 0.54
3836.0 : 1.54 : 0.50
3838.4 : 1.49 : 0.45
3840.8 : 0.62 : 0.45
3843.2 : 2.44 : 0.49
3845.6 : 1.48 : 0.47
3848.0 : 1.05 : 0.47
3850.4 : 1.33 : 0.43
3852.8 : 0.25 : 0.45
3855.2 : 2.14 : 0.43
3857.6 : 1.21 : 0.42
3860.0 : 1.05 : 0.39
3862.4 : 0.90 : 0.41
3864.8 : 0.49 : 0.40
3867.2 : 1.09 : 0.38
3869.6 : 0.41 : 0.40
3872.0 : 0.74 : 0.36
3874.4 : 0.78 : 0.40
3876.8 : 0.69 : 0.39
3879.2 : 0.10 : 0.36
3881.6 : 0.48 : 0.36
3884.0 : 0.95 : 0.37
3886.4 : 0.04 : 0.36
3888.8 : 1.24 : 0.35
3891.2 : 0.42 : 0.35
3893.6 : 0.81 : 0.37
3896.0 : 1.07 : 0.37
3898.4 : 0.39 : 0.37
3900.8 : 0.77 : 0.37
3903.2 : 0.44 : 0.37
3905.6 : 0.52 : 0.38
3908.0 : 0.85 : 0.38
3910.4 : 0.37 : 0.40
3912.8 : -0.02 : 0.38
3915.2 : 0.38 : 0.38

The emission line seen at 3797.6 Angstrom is C IV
